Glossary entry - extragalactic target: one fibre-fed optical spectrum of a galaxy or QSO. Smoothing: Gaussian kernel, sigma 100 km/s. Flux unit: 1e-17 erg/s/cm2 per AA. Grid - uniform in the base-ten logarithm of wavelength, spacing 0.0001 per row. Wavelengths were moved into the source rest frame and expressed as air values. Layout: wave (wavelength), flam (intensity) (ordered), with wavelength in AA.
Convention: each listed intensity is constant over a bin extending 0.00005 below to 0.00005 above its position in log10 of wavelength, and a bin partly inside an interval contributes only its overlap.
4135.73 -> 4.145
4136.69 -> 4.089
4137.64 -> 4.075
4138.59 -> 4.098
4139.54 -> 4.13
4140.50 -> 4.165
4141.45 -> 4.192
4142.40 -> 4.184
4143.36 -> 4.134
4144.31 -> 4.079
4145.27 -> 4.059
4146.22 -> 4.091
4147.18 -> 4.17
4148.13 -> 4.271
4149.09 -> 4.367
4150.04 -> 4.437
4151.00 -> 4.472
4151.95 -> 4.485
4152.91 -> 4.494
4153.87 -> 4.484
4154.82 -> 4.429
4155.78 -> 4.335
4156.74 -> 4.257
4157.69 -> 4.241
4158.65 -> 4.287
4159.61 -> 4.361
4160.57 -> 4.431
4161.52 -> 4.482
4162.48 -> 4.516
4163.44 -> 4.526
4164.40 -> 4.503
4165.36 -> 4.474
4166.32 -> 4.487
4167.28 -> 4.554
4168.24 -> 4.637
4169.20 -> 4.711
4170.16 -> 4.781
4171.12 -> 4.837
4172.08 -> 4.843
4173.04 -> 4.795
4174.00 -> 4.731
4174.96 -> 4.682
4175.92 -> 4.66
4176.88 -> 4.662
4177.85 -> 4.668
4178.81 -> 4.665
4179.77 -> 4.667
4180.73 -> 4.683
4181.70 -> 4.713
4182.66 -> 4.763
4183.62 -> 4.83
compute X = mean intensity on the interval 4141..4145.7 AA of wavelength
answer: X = 4.13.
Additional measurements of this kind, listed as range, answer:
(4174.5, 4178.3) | 4.66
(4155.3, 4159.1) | 4.28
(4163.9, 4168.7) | 4.53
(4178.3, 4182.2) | 4.69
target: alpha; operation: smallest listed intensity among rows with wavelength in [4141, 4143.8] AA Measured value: 4.134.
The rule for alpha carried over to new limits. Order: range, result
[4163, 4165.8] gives 4.474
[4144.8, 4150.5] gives 4.059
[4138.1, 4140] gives 4.098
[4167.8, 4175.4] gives 4.637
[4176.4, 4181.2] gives 4.662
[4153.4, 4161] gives 4.241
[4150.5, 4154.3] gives 4.472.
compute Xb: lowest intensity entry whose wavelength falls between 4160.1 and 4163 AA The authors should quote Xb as 4.431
